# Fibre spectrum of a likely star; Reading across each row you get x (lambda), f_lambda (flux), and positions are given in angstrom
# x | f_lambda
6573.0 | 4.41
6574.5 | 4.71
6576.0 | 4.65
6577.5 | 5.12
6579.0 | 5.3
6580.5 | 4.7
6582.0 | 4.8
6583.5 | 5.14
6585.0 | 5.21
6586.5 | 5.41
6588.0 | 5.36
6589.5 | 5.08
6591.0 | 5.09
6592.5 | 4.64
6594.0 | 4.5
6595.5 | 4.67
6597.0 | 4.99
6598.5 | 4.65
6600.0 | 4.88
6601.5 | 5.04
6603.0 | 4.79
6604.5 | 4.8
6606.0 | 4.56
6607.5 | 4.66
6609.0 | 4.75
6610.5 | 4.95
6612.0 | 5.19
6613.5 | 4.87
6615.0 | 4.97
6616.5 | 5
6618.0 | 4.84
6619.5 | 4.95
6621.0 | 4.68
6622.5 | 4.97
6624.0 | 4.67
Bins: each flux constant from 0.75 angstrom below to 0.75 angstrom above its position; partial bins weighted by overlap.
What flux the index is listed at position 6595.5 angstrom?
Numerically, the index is 4.67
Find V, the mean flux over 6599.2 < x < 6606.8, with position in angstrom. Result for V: 4.81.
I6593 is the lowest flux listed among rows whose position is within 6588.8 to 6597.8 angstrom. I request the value 4.5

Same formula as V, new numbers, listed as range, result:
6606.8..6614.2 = 4.89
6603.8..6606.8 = 4.68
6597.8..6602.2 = 4.86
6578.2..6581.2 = 5.01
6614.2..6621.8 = 4.89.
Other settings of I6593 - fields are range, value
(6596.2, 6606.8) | 4.56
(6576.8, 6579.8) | 5.12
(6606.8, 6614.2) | 4.66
